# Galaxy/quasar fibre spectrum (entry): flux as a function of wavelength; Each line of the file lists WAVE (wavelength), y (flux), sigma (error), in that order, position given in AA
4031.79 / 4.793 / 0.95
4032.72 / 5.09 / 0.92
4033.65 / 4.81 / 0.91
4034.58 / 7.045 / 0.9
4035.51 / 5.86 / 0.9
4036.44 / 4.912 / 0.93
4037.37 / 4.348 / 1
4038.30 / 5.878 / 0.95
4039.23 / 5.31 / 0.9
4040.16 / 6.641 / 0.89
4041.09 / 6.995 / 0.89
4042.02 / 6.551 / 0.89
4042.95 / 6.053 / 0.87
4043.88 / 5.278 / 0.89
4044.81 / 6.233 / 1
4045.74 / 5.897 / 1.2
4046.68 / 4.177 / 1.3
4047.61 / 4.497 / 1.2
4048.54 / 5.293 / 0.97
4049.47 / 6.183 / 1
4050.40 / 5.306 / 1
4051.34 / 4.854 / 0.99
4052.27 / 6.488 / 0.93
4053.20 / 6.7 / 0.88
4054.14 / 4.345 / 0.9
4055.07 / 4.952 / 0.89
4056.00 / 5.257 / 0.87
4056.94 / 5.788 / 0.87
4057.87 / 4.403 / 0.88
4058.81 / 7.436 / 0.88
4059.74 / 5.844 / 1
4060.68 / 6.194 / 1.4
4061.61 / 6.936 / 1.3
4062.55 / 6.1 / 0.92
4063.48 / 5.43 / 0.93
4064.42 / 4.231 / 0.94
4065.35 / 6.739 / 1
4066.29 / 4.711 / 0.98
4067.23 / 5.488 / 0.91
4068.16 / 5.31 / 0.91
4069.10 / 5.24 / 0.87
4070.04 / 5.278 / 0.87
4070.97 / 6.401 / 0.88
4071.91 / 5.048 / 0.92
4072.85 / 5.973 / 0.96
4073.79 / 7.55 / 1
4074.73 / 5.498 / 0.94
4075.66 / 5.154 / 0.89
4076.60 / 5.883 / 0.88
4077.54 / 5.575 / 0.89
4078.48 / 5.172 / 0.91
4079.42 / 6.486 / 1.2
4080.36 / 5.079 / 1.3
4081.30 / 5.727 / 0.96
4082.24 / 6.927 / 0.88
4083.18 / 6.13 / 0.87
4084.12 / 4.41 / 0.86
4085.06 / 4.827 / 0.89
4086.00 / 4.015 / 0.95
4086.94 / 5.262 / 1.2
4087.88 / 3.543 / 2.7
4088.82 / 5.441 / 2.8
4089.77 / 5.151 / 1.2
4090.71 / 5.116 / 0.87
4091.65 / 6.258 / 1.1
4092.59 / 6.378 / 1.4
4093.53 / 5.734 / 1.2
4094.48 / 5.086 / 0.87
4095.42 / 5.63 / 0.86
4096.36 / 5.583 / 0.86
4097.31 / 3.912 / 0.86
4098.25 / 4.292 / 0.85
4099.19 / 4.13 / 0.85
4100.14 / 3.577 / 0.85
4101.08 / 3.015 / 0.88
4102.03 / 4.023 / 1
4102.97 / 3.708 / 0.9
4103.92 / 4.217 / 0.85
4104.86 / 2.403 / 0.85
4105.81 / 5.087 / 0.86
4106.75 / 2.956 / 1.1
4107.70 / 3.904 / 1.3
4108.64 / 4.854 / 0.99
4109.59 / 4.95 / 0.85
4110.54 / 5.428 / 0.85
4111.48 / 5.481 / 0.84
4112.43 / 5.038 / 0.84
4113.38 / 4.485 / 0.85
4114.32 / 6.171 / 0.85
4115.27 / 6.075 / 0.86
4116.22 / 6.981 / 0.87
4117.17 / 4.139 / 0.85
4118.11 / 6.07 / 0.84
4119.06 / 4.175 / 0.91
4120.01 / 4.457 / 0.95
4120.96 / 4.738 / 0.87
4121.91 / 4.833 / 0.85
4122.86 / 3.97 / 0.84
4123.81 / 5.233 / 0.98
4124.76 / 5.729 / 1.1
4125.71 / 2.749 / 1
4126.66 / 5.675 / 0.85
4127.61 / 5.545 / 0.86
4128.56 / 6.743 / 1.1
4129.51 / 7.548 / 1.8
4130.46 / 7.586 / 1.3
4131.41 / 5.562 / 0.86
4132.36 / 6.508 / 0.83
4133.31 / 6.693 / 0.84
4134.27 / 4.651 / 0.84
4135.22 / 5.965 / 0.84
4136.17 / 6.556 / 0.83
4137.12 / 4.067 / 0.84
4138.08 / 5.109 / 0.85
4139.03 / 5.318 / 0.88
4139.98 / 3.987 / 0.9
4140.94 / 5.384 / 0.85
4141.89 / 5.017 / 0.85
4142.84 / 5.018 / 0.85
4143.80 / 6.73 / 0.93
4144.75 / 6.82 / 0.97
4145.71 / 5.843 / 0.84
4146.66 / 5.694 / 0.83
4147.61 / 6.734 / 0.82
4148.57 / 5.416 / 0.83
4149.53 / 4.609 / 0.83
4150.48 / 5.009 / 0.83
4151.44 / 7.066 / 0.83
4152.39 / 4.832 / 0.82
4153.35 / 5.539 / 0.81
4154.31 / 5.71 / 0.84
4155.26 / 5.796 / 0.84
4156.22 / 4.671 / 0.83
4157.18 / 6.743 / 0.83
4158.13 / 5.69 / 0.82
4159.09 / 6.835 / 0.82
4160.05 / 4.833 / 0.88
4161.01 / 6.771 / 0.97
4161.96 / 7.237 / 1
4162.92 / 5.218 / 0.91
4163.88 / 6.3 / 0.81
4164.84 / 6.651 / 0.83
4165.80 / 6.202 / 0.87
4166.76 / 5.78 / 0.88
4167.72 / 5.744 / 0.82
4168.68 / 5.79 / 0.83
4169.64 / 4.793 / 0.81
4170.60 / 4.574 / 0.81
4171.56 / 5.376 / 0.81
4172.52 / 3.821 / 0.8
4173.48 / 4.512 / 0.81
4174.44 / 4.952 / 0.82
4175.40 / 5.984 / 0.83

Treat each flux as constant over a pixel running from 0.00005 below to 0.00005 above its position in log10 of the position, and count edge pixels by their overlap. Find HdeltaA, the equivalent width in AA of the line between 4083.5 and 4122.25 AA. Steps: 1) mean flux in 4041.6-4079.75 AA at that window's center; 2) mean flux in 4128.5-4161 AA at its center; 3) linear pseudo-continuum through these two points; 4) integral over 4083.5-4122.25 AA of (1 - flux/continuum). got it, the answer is 6.4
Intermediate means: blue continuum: 5.65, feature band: 4.77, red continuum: 5.77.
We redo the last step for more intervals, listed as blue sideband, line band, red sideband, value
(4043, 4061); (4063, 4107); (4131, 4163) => 3.96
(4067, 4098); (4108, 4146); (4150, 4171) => 1.49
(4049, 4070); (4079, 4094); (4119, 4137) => 0.49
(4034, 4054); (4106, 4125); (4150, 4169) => 2.82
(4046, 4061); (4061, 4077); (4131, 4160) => -0.59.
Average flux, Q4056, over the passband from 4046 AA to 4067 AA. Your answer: 5.54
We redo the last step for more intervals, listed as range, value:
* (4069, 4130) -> 5.1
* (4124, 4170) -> 5.76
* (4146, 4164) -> 5.82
